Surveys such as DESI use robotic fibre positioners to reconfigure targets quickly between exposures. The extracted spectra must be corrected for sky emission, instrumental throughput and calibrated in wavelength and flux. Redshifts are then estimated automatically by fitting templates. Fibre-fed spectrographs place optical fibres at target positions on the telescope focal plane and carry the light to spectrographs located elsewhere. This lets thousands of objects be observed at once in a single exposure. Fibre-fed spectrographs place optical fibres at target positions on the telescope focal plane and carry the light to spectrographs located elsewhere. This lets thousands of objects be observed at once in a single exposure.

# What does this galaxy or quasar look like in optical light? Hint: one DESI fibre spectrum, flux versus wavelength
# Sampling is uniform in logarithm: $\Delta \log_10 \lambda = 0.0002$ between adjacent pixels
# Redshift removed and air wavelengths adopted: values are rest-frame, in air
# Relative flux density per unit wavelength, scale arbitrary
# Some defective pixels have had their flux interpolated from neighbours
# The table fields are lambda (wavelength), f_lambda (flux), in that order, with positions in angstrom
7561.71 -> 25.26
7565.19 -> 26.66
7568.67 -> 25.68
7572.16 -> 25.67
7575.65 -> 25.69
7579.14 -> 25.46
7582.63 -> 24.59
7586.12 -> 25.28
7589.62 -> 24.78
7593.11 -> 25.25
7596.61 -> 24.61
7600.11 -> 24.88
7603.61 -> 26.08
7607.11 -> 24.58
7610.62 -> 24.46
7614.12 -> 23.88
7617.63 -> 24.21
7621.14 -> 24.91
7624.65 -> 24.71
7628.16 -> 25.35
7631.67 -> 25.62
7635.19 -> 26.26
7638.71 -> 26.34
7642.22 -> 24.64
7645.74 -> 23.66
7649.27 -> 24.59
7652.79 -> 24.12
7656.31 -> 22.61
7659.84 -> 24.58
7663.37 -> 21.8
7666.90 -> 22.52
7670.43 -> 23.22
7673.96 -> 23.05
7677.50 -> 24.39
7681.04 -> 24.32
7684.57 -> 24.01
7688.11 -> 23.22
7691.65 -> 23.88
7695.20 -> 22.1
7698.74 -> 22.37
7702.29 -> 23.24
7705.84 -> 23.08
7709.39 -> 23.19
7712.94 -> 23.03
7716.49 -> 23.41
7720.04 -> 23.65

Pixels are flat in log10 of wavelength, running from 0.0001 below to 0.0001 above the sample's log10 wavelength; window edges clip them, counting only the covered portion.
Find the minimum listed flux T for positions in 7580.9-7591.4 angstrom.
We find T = 24.59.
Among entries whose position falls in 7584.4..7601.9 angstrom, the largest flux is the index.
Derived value 25.28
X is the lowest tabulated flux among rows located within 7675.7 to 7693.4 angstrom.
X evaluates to 23.22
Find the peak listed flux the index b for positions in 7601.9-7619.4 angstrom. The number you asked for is 26.08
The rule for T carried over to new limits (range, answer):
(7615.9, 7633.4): 24.21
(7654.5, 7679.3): 21.8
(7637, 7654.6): 23.66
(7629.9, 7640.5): 25.62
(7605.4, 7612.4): 24.46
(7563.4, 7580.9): 25.46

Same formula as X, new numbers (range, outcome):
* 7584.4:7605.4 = 24.61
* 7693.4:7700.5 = 22.1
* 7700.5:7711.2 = 23.08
